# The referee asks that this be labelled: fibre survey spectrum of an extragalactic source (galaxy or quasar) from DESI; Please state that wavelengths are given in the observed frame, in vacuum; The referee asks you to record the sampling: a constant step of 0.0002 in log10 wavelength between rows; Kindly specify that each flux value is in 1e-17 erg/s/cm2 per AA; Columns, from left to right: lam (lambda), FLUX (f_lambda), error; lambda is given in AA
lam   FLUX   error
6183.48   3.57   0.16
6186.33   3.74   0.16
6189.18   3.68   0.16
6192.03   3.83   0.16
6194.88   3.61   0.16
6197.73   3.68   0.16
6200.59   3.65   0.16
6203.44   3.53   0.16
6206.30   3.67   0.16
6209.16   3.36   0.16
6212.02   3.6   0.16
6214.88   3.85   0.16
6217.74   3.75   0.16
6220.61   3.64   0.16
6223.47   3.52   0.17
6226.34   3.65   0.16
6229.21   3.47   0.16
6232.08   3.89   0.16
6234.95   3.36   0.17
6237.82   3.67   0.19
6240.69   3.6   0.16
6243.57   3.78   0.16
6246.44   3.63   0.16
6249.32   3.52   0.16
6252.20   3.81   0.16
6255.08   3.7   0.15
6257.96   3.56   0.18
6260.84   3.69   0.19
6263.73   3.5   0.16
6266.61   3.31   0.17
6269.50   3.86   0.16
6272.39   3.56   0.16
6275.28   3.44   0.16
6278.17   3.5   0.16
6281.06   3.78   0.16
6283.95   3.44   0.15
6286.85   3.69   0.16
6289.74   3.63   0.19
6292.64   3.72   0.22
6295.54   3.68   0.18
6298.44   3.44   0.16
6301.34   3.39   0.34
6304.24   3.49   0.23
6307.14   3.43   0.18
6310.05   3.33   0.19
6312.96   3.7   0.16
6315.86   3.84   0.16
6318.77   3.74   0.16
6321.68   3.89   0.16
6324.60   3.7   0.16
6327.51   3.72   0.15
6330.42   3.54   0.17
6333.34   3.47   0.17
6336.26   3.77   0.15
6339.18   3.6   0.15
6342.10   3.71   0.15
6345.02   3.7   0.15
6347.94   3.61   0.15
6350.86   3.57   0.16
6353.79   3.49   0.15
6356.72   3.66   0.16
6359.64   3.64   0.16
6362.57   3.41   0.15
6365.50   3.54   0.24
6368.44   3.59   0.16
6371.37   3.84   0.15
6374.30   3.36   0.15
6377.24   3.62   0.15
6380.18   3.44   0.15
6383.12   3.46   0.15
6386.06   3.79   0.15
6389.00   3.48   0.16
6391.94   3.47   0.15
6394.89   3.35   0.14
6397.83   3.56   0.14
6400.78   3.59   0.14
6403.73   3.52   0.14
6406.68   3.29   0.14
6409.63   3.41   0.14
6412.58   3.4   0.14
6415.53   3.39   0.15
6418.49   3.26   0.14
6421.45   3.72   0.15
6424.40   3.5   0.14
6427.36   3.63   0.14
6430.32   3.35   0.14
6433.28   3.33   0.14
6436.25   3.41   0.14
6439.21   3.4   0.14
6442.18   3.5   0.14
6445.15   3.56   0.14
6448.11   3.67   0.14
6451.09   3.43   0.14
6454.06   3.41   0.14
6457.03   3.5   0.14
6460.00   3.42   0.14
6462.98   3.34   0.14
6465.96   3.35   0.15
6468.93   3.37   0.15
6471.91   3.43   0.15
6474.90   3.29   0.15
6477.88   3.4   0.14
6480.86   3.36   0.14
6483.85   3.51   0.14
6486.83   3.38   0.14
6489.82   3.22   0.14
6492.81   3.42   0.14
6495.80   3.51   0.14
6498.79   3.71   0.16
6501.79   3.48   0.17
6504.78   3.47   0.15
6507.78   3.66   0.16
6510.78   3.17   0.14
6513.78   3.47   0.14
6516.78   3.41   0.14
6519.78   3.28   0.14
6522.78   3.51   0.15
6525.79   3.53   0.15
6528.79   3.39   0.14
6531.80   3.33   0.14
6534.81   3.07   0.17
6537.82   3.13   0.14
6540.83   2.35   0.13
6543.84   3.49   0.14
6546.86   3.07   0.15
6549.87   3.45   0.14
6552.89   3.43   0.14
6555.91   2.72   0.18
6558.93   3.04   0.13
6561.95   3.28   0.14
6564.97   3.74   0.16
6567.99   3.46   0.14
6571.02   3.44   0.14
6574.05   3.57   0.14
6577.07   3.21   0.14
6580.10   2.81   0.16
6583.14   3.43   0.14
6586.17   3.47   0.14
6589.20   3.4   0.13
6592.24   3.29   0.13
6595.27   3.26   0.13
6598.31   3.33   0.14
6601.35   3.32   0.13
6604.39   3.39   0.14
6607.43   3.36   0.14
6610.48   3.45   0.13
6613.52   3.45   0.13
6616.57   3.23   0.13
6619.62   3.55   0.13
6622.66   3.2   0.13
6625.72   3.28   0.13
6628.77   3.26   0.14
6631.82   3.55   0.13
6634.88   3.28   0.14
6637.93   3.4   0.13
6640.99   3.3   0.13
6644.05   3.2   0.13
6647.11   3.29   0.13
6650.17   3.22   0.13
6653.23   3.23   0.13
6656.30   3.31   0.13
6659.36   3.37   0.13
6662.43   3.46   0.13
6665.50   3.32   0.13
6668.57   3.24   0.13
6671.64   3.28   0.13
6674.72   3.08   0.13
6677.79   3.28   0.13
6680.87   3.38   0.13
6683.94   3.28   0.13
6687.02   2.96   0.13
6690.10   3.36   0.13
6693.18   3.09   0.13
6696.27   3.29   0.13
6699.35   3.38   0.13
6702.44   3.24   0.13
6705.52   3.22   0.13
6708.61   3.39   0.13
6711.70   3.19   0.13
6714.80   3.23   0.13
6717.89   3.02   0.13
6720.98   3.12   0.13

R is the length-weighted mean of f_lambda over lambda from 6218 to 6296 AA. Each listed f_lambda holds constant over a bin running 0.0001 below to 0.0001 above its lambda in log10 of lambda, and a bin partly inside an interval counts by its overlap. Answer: 3.62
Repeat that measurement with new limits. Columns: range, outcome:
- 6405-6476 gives 3.43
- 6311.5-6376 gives 3.64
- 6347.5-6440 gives 3.5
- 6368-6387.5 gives 3.59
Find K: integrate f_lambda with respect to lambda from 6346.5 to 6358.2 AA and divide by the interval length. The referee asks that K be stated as 3.58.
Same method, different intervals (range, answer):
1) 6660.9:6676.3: 3.28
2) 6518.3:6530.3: 3.43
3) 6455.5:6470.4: 3.4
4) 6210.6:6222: 3.71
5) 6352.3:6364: 3.55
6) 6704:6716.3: 3.26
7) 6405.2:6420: 3.35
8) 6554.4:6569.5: 3.25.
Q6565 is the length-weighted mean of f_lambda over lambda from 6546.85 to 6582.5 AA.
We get 3.28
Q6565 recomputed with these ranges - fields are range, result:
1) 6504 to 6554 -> 3.3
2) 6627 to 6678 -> 3.3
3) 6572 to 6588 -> 3.31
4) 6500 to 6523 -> 3.43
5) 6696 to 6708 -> 3.29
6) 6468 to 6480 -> 3.37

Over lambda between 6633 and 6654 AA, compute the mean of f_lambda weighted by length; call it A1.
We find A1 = 3.28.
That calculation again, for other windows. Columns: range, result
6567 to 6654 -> 3.33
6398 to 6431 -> 3.47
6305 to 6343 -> 3.65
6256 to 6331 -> 3.6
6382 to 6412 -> 3.49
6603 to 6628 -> 3.36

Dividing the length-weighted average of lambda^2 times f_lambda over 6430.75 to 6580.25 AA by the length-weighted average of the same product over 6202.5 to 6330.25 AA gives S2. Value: 1.00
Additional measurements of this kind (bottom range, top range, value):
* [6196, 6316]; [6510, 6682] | 1.02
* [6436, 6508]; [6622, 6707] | 1.01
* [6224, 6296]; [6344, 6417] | 1.01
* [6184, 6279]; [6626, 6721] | 1.03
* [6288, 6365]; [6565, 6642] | 1.01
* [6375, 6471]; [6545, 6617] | 1.01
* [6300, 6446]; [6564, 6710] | 1.02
